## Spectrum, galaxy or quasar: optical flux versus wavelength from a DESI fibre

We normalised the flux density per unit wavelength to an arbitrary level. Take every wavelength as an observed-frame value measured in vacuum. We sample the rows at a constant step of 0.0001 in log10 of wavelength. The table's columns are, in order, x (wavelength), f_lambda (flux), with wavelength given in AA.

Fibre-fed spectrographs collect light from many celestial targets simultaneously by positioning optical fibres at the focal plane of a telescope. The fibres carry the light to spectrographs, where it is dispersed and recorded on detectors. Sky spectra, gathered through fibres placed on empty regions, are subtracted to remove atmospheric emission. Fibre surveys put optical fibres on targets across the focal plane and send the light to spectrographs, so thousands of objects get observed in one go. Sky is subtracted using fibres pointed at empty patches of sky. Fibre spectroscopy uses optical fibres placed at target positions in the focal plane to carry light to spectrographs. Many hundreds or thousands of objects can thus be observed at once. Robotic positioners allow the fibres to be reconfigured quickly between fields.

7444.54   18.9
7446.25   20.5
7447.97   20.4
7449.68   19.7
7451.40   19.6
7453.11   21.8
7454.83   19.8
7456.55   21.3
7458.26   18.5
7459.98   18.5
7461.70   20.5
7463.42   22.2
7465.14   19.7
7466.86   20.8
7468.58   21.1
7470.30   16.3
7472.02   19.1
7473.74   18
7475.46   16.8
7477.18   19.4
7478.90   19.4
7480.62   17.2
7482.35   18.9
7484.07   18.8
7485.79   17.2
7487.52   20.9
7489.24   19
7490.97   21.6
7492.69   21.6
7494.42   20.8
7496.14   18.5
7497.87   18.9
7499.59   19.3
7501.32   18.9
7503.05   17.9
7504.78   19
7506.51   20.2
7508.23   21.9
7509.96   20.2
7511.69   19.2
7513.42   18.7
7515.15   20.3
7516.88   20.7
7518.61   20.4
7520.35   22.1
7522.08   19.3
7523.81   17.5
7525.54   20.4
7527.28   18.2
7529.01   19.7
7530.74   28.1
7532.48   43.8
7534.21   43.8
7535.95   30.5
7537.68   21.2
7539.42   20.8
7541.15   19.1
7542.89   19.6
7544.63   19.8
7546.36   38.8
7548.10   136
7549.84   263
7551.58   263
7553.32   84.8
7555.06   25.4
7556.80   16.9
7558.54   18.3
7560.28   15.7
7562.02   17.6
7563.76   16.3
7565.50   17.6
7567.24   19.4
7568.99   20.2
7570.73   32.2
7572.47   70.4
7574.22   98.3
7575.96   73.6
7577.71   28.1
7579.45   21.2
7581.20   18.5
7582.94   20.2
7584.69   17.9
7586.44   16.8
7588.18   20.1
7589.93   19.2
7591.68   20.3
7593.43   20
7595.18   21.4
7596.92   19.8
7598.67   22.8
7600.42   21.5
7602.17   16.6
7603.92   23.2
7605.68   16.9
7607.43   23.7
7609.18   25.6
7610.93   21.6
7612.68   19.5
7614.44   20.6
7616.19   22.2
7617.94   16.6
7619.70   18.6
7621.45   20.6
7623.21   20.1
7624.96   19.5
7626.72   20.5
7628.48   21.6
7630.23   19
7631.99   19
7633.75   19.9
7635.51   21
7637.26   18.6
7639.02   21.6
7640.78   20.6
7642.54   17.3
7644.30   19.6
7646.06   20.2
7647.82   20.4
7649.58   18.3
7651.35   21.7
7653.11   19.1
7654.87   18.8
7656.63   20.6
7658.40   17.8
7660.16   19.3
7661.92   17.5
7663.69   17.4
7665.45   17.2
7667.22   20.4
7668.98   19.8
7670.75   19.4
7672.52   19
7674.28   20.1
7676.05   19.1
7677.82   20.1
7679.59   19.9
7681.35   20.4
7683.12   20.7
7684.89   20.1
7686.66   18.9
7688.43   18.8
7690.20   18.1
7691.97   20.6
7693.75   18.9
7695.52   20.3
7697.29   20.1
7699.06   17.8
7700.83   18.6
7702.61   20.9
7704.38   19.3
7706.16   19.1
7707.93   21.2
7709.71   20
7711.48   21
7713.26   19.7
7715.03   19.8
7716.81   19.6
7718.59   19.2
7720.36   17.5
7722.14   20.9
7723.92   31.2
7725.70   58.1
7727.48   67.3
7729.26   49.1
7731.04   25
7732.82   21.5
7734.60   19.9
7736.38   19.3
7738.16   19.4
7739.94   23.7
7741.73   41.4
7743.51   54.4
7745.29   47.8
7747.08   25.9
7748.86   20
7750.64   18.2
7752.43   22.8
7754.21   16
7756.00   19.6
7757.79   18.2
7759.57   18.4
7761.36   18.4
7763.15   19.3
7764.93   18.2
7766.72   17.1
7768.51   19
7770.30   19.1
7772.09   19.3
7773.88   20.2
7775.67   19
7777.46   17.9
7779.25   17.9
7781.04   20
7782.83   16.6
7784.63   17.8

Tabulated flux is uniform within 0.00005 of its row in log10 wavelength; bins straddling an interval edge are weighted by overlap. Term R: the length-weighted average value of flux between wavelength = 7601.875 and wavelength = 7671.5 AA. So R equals 19.8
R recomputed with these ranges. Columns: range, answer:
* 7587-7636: 20.4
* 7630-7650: 19.7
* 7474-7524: 19.5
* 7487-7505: 19.7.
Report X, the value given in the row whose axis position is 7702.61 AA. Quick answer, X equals 20.9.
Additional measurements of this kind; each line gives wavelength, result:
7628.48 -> 21.6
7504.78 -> 19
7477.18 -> 19.4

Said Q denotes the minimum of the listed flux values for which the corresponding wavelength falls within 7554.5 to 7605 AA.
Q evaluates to 15.7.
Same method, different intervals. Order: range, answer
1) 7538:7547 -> 19.1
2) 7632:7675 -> 17.2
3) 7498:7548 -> 17.5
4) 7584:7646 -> 16.6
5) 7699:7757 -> 16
